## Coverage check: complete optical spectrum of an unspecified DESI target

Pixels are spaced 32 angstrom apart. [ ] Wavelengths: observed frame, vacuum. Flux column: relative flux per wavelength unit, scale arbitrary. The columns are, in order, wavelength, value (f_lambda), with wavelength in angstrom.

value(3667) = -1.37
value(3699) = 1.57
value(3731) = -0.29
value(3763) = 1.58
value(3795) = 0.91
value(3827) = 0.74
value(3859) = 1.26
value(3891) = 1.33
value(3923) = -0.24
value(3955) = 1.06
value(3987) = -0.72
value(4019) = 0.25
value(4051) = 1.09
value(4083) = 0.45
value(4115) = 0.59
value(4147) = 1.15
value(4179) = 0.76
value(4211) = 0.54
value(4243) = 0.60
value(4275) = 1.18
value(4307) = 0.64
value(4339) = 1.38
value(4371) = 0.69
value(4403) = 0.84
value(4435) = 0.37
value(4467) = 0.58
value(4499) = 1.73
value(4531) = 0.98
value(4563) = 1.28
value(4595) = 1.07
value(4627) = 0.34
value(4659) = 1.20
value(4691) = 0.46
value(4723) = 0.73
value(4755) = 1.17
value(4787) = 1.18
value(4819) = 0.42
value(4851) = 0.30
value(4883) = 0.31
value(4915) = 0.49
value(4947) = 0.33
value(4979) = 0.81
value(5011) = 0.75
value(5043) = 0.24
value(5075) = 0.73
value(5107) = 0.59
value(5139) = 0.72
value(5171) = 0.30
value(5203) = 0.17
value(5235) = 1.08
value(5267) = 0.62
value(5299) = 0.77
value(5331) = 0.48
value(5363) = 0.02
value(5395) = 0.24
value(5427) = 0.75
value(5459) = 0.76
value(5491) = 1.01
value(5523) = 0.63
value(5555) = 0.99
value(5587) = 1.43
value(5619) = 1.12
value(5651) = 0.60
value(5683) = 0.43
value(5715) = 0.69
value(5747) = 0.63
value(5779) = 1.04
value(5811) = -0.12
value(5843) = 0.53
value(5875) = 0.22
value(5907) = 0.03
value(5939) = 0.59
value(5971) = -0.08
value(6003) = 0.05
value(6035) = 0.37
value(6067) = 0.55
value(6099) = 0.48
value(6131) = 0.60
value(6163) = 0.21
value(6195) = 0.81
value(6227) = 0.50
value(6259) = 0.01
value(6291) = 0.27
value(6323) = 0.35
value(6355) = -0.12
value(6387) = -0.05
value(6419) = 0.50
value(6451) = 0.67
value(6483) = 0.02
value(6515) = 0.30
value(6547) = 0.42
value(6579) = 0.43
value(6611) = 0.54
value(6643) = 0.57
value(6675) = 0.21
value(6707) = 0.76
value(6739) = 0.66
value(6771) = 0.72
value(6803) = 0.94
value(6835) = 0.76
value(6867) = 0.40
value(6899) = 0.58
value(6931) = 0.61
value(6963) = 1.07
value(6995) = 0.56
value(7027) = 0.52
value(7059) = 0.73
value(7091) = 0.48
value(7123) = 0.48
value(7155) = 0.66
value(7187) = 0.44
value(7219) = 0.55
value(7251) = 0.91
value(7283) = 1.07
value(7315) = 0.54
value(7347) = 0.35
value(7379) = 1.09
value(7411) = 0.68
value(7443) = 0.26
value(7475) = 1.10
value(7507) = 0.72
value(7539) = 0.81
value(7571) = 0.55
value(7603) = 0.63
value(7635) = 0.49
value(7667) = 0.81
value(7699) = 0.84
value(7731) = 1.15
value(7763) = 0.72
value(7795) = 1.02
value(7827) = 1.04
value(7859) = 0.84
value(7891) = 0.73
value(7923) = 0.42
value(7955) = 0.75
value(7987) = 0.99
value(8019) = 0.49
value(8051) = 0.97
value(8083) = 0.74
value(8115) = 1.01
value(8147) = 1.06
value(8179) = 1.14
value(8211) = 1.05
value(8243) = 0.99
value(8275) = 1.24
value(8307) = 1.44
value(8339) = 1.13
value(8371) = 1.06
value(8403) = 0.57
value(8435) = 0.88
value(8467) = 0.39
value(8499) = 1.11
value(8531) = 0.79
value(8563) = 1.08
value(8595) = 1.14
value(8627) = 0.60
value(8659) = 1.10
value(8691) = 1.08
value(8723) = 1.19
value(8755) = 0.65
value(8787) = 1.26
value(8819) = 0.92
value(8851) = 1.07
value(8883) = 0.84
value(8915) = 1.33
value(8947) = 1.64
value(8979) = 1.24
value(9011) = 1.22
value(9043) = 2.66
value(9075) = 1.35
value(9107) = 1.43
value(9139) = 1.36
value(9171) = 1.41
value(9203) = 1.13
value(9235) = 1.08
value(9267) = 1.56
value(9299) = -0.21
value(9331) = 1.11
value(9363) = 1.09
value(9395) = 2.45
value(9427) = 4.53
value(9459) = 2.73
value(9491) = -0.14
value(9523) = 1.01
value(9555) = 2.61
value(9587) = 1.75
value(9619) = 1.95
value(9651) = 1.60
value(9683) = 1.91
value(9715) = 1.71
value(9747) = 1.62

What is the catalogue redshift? 1.43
